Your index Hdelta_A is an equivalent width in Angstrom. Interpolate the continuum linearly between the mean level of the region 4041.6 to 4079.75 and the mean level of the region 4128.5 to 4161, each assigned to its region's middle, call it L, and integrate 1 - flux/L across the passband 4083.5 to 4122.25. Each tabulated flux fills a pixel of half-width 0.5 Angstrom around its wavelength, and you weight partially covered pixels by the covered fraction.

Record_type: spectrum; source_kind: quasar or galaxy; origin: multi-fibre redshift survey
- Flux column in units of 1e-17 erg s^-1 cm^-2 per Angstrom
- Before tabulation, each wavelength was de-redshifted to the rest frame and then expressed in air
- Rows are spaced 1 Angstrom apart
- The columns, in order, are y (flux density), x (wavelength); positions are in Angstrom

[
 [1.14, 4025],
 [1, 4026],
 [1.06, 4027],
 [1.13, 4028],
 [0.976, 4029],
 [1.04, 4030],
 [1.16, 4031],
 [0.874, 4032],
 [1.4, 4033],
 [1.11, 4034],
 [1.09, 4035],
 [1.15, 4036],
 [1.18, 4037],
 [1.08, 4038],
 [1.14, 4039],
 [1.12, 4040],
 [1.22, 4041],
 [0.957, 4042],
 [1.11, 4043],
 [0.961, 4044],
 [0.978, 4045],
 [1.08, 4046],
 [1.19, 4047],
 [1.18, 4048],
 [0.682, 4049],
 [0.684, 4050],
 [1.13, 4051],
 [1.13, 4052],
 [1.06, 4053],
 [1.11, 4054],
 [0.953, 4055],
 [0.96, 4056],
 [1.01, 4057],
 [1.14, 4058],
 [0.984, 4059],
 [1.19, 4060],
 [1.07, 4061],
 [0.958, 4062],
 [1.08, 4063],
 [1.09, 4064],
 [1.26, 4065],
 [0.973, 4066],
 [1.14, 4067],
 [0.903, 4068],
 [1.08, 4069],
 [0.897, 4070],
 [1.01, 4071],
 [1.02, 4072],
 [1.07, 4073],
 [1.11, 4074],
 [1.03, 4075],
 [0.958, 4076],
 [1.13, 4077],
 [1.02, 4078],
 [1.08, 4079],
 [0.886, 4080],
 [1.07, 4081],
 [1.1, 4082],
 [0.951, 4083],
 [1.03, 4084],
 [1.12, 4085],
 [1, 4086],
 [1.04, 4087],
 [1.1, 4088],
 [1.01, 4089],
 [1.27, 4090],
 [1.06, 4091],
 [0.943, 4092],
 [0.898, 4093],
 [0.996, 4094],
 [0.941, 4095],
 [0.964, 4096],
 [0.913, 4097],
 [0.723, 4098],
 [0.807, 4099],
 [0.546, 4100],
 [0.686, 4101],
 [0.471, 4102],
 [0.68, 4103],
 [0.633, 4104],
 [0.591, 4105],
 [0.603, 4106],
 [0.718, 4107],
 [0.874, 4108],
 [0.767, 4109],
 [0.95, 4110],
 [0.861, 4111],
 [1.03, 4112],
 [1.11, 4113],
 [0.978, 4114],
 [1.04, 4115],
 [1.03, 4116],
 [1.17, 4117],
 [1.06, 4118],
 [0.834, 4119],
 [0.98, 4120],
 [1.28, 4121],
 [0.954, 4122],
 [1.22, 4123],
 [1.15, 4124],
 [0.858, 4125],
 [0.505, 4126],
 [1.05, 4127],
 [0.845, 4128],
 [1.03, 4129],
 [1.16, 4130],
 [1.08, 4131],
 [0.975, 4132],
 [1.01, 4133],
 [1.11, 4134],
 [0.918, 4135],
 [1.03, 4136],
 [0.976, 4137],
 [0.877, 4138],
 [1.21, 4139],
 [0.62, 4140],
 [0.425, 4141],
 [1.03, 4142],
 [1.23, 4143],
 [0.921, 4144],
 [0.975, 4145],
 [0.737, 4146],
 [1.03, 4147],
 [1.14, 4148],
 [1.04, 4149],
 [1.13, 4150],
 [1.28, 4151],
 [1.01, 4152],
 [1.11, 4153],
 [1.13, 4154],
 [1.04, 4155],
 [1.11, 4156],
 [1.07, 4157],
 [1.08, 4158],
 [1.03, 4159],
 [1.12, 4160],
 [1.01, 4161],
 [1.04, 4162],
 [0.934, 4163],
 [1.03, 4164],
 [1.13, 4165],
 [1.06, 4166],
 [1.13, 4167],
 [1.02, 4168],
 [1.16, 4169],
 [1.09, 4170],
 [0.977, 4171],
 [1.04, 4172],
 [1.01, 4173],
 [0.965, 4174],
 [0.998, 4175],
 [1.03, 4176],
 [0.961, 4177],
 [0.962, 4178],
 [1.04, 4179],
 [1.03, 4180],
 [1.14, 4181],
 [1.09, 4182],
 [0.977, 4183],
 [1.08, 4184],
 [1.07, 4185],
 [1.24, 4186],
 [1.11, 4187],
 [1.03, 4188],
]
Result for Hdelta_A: 4.27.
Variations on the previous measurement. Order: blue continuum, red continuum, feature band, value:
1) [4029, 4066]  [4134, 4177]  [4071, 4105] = 3.5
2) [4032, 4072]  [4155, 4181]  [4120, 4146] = 1.9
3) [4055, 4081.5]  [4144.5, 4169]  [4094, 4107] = 4.0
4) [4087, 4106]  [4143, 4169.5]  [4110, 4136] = -1.9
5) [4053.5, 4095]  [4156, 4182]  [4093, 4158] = 6.3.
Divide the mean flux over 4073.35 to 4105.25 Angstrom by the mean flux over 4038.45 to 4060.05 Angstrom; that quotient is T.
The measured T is 0.90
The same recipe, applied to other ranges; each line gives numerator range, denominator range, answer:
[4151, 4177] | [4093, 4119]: 1.25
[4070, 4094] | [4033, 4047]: 0.94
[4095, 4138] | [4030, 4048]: 0.82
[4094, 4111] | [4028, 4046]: 0.69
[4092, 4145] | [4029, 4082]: 0.86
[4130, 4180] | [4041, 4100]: 1.00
